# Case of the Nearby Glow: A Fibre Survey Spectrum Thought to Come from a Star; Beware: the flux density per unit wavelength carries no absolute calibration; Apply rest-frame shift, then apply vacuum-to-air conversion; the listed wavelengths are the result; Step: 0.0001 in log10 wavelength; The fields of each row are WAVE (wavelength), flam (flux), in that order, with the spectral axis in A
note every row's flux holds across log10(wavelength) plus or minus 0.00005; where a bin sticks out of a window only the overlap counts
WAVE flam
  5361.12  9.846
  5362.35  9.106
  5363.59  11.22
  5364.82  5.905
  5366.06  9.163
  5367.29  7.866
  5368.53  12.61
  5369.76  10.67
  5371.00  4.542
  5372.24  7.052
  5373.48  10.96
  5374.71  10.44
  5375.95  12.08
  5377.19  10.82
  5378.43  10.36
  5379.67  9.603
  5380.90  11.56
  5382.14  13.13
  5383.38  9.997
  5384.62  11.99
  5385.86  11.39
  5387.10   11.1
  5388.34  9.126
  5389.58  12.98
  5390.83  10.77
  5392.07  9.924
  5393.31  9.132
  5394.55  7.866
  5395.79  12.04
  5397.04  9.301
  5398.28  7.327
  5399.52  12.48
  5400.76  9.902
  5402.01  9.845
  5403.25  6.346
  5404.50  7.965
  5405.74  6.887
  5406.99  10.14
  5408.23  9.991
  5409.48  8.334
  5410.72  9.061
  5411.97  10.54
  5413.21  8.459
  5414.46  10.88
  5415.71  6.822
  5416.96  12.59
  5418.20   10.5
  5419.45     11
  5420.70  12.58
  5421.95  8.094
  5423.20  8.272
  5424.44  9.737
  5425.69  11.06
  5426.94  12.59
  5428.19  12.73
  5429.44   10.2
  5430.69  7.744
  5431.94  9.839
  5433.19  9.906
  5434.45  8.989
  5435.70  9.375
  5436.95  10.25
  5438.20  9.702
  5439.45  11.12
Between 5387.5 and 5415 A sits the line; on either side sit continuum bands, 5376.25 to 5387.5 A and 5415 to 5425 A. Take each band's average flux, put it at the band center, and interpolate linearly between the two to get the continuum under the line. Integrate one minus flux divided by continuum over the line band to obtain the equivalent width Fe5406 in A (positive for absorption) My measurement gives 2.7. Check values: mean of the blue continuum 11.1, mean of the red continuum 9.96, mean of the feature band 9.52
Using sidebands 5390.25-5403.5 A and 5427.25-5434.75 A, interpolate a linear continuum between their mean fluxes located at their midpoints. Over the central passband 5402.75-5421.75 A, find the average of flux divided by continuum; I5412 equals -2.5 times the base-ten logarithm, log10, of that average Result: 0.041 mag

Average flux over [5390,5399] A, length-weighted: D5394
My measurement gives 9.59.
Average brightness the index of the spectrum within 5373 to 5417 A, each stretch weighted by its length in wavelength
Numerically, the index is 10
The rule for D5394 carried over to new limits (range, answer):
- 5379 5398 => 10.6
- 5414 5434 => 10.3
